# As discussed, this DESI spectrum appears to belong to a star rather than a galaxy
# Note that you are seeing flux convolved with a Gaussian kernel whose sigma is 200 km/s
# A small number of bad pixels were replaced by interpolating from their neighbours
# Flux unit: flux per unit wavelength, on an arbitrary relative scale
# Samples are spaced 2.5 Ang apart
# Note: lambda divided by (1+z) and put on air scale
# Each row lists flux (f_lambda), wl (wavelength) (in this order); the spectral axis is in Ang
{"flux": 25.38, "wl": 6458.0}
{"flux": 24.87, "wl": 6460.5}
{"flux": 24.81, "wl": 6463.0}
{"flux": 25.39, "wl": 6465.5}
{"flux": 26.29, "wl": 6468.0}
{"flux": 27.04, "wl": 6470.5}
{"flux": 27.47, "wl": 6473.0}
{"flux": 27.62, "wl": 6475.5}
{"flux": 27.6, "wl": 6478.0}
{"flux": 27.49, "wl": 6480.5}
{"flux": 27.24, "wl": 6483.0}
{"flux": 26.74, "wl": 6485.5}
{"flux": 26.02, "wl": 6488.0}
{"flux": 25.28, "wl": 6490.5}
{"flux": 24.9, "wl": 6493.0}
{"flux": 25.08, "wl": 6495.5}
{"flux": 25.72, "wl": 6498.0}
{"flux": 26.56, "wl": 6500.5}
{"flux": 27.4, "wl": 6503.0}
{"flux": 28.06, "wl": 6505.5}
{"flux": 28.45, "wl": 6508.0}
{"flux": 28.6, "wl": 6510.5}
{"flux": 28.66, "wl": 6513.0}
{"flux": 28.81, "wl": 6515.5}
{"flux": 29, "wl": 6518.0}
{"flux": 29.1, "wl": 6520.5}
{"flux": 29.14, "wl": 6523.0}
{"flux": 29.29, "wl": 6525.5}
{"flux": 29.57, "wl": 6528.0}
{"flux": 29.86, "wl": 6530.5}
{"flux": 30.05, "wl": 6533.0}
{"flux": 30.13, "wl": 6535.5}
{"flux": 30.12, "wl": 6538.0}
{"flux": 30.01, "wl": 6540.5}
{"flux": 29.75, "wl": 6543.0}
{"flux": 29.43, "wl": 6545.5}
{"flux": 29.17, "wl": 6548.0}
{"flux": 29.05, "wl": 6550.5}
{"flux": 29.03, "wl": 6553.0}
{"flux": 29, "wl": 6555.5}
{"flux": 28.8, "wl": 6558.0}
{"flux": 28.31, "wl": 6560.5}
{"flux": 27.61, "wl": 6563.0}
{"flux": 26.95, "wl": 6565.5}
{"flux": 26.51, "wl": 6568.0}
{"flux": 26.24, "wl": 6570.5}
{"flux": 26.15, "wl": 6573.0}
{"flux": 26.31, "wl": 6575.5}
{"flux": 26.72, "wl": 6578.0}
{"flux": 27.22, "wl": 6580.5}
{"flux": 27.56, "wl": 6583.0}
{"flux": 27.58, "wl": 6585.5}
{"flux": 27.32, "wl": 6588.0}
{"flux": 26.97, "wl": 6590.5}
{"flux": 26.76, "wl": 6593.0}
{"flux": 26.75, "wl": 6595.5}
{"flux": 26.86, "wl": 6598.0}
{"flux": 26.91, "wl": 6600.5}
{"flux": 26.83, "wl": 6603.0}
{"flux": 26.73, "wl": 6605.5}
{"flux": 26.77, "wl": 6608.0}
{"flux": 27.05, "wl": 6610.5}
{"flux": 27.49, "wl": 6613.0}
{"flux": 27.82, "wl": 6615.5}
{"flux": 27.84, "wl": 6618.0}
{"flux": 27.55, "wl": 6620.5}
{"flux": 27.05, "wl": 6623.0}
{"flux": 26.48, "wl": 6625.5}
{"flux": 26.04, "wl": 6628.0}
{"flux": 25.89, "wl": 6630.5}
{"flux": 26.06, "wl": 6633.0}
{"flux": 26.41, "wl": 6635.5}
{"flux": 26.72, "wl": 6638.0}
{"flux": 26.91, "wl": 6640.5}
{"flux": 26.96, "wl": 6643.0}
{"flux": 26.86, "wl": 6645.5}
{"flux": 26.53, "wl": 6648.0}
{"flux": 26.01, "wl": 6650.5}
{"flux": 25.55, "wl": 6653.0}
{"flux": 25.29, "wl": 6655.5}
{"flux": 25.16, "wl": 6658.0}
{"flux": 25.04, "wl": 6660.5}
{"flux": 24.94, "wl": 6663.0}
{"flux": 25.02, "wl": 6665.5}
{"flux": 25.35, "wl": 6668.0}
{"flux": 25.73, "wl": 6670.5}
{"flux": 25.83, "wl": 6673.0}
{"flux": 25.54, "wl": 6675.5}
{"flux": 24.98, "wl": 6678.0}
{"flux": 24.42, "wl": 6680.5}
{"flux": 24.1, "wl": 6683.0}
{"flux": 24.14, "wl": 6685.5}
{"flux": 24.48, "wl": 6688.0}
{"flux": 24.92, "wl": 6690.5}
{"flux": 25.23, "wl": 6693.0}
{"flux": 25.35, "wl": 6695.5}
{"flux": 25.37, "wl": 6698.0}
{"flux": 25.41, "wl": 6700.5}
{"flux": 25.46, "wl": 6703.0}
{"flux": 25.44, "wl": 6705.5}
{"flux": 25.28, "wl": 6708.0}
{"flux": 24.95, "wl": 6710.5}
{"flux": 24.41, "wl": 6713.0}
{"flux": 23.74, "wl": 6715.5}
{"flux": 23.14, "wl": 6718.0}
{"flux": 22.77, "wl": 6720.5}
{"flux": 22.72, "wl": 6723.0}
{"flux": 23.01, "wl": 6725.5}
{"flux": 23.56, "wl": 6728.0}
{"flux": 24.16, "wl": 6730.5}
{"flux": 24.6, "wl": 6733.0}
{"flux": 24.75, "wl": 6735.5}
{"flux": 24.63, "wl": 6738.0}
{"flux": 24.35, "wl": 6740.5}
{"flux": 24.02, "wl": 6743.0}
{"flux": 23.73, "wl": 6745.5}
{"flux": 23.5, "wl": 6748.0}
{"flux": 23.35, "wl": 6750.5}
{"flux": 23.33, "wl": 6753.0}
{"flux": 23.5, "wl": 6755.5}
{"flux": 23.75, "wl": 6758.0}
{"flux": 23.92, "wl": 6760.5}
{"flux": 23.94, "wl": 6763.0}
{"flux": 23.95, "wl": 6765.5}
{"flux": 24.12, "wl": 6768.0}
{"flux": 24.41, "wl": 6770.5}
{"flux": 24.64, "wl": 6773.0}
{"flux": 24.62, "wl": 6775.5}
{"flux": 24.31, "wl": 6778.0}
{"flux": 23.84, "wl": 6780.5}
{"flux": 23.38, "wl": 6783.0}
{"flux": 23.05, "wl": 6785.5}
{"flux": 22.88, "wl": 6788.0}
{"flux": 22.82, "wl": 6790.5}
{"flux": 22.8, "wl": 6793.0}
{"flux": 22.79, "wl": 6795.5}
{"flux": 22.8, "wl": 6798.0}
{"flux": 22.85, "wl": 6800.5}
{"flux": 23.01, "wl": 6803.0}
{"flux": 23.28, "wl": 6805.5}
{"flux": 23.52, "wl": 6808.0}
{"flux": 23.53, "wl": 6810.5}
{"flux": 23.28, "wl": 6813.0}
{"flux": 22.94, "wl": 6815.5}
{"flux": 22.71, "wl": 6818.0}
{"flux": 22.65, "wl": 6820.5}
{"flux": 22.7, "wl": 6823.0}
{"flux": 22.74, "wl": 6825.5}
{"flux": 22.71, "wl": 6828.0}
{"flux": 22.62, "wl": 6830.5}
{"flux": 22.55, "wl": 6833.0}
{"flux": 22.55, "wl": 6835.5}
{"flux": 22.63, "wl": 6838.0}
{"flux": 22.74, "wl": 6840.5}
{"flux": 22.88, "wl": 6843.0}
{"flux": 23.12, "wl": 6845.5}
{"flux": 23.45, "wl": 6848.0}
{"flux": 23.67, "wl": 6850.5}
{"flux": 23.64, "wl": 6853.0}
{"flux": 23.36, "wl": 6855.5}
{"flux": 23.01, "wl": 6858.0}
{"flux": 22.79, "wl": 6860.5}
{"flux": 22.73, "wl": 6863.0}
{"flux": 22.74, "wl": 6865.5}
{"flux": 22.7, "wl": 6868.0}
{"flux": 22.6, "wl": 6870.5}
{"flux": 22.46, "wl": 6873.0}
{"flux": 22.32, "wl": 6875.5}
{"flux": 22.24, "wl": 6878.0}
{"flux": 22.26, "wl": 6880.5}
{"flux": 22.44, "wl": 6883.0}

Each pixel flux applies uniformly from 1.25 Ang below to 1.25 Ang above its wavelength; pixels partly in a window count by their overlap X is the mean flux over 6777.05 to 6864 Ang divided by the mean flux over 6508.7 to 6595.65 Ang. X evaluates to 0.81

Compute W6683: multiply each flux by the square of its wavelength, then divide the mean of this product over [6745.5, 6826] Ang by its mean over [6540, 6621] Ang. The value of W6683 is 0.9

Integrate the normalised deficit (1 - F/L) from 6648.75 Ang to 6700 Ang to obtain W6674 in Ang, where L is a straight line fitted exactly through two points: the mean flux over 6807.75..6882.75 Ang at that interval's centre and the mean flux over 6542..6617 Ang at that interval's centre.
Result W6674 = 1.40 Ang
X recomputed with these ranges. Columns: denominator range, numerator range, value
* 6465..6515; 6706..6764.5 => 0.89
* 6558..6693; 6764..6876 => 0.88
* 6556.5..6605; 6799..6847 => 0.85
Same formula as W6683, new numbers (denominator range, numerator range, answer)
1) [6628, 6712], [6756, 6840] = 0.95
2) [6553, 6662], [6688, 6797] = 0.93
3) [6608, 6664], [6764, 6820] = 0.93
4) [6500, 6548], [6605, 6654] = 0.95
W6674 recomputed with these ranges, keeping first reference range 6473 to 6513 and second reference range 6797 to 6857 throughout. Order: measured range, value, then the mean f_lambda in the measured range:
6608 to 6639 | -1.8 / 26.9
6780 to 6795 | 0.2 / 23.1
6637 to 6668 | -1.0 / 25.9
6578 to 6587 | -0.5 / 27.3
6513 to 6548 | -4.0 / 29.5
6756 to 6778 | -0.4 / 24.2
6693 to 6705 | -0.4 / 25.4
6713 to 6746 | 0.5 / 23.8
